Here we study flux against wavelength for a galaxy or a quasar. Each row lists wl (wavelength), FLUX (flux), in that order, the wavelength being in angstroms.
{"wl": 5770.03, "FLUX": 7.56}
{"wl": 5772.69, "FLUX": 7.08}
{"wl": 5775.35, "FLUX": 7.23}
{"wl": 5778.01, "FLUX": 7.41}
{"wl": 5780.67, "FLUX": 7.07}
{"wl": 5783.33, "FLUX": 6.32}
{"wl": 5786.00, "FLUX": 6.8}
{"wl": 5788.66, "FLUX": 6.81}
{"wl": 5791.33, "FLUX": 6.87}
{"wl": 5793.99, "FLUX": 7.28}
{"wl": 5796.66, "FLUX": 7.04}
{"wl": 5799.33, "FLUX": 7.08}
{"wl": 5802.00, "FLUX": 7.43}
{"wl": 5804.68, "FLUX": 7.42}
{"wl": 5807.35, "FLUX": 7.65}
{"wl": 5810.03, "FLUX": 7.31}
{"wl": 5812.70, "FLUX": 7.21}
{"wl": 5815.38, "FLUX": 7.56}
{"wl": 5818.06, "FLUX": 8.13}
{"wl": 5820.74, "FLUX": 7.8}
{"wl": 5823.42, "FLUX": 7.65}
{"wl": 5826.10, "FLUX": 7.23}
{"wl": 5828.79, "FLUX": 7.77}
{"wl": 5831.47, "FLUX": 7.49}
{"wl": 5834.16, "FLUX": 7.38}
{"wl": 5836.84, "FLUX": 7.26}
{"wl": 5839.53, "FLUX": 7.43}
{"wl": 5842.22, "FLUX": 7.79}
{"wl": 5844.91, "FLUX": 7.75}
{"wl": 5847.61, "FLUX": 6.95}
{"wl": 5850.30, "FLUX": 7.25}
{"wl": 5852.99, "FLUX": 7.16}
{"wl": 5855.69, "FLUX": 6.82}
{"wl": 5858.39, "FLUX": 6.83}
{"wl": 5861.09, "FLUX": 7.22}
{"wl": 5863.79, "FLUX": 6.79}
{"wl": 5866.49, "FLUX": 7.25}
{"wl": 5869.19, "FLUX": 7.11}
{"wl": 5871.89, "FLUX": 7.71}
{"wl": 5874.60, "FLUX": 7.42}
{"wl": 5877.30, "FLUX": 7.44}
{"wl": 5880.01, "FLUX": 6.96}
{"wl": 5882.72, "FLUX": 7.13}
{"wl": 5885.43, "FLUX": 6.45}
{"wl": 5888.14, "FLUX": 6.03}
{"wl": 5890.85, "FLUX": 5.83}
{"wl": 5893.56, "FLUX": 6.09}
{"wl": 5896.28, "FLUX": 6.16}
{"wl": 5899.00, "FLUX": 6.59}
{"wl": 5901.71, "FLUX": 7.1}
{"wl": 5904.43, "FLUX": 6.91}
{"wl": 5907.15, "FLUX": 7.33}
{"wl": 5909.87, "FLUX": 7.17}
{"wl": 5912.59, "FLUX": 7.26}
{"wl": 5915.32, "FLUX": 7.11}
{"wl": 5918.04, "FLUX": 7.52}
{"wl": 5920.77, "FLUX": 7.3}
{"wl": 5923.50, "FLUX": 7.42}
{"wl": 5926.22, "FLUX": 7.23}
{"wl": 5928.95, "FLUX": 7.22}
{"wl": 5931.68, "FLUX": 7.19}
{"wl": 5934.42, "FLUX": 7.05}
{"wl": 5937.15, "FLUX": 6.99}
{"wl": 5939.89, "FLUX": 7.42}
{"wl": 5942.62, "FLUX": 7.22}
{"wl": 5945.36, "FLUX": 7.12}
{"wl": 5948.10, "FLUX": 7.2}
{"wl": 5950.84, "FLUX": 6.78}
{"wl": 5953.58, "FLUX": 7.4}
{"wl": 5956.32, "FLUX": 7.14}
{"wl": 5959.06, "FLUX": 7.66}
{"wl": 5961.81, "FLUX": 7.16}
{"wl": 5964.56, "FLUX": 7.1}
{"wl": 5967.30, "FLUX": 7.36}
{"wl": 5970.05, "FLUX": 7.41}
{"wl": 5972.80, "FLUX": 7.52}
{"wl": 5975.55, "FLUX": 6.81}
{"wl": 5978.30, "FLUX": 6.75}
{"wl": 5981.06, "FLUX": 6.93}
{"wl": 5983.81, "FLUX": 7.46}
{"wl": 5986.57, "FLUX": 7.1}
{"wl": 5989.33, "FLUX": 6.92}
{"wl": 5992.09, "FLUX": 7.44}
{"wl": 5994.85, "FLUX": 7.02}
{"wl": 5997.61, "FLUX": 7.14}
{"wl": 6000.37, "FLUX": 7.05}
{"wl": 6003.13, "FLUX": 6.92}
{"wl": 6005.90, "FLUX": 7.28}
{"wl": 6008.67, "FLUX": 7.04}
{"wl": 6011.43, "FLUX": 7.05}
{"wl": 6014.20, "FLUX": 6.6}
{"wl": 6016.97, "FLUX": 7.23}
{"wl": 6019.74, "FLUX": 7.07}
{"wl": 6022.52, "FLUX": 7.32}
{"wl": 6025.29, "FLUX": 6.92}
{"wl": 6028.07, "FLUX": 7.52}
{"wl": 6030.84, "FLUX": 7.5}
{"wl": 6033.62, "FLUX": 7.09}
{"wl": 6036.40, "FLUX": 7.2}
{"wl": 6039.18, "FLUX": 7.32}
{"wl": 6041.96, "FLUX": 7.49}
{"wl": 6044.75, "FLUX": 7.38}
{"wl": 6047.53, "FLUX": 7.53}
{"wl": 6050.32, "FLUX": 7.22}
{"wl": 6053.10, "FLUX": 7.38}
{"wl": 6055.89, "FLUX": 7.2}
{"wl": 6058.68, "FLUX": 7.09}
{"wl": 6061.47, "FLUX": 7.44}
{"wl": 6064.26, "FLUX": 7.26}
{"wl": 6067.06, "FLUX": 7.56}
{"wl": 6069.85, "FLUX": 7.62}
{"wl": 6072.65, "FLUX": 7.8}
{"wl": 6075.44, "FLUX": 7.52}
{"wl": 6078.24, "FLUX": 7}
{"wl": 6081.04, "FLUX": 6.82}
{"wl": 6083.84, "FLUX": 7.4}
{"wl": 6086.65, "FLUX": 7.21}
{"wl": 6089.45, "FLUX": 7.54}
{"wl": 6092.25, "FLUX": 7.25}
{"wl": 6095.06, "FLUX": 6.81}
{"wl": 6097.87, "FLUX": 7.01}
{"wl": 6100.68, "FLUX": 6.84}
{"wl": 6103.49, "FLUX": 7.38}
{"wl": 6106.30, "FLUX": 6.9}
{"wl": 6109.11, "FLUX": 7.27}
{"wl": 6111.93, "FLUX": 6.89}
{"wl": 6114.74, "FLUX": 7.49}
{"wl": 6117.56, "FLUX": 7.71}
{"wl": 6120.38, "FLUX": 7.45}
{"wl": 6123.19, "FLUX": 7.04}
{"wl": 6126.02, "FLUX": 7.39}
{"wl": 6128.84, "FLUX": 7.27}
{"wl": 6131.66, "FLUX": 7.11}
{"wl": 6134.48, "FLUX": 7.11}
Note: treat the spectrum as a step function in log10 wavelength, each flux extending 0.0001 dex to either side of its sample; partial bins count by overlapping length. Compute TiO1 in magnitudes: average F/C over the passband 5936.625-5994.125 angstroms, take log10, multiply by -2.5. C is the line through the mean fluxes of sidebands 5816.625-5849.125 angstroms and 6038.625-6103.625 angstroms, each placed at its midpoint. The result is 0.03 mag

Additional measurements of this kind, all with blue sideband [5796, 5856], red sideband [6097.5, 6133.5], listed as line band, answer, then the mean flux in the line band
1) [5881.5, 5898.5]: 0.174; 6.29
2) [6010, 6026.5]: 0.038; 7.04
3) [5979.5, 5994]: 0.023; 7.16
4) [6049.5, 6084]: -0.012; 7.33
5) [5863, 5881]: 0.020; 7.26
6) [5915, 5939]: 0.018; 7.23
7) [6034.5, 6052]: -0.012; 7.35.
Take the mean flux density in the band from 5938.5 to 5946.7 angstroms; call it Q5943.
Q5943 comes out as 7.25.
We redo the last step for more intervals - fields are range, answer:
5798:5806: 7.3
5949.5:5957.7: 7.11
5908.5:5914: 7.21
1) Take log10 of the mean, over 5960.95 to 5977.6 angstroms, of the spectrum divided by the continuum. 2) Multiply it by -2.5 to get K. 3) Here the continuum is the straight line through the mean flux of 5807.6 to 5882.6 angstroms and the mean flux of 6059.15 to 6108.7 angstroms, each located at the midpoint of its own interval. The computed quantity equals 0.01 mag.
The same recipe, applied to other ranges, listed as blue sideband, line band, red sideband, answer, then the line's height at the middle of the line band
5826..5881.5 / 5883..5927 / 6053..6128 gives 0.07 mag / 7.28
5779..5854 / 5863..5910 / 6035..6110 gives 0.07 mag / 7.31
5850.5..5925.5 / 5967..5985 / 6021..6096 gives 0.00 mag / 7.15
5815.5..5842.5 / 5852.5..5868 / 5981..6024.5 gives 0.07 mag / 7.5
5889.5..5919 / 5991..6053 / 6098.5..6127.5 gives -0.02 mag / 7.05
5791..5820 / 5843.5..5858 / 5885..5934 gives 0.00 mag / 7.17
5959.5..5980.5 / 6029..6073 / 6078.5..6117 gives -0.03 mag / 7.16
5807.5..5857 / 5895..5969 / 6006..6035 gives 0.02 mag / 7.28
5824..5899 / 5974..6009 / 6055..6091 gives 0.03 mag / 7.23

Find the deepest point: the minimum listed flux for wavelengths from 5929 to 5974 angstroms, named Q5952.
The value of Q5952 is 6.78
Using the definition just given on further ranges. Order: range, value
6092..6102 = 6.81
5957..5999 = 6.75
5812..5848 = 6.95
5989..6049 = 6.6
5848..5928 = 5.83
